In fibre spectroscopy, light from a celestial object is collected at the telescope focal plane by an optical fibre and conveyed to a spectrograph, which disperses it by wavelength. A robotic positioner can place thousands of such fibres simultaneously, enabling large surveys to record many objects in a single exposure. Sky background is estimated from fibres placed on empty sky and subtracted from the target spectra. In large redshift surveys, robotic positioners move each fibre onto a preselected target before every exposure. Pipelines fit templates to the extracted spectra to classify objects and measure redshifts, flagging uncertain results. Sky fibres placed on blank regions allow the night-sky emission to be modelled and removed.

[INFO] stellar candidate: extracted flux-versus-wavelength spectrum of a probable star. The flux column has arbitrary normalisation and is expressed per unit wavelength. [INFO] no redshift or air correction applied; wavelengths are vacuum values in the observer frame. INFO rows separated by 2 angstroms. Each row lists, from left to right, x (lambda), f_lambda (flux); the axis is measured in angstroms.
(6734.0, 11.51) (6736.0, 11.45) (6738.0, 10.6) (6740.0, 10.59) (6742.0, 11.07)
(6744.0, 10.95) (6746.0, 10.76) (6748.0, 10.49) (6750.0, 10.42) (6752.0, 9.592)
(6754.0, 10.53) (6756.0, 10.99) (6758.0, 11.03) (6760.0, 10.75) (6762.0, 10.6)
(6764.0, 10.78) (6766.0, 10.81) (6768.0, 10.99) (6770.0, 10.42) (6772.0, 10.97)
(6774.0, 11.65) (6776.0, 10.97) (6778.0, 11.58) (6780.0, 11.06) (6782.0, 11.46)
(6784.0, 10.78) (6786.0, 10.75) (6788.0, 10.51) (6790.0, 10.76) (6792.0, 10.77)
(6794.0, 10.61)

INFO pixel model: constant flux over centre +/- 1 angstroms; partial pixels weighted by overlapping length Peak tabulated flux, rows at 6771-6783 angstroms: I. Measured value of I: 11.65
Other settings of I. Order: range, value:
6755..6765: 11.03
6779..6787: 11.46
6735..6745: 11.45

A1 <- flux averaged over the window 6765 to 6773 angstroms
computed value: 10.8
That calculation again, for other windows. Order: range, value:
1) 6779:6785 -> 11.1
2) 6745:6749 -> 10.6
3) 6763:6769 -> 10.9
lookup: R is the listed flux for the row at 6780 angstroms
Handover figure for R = 11.06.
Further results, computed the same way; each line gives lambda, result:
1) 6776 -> 10.97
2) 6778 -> 11.58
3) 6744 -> 10.95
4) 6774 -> 11.65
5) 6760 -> 10.75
